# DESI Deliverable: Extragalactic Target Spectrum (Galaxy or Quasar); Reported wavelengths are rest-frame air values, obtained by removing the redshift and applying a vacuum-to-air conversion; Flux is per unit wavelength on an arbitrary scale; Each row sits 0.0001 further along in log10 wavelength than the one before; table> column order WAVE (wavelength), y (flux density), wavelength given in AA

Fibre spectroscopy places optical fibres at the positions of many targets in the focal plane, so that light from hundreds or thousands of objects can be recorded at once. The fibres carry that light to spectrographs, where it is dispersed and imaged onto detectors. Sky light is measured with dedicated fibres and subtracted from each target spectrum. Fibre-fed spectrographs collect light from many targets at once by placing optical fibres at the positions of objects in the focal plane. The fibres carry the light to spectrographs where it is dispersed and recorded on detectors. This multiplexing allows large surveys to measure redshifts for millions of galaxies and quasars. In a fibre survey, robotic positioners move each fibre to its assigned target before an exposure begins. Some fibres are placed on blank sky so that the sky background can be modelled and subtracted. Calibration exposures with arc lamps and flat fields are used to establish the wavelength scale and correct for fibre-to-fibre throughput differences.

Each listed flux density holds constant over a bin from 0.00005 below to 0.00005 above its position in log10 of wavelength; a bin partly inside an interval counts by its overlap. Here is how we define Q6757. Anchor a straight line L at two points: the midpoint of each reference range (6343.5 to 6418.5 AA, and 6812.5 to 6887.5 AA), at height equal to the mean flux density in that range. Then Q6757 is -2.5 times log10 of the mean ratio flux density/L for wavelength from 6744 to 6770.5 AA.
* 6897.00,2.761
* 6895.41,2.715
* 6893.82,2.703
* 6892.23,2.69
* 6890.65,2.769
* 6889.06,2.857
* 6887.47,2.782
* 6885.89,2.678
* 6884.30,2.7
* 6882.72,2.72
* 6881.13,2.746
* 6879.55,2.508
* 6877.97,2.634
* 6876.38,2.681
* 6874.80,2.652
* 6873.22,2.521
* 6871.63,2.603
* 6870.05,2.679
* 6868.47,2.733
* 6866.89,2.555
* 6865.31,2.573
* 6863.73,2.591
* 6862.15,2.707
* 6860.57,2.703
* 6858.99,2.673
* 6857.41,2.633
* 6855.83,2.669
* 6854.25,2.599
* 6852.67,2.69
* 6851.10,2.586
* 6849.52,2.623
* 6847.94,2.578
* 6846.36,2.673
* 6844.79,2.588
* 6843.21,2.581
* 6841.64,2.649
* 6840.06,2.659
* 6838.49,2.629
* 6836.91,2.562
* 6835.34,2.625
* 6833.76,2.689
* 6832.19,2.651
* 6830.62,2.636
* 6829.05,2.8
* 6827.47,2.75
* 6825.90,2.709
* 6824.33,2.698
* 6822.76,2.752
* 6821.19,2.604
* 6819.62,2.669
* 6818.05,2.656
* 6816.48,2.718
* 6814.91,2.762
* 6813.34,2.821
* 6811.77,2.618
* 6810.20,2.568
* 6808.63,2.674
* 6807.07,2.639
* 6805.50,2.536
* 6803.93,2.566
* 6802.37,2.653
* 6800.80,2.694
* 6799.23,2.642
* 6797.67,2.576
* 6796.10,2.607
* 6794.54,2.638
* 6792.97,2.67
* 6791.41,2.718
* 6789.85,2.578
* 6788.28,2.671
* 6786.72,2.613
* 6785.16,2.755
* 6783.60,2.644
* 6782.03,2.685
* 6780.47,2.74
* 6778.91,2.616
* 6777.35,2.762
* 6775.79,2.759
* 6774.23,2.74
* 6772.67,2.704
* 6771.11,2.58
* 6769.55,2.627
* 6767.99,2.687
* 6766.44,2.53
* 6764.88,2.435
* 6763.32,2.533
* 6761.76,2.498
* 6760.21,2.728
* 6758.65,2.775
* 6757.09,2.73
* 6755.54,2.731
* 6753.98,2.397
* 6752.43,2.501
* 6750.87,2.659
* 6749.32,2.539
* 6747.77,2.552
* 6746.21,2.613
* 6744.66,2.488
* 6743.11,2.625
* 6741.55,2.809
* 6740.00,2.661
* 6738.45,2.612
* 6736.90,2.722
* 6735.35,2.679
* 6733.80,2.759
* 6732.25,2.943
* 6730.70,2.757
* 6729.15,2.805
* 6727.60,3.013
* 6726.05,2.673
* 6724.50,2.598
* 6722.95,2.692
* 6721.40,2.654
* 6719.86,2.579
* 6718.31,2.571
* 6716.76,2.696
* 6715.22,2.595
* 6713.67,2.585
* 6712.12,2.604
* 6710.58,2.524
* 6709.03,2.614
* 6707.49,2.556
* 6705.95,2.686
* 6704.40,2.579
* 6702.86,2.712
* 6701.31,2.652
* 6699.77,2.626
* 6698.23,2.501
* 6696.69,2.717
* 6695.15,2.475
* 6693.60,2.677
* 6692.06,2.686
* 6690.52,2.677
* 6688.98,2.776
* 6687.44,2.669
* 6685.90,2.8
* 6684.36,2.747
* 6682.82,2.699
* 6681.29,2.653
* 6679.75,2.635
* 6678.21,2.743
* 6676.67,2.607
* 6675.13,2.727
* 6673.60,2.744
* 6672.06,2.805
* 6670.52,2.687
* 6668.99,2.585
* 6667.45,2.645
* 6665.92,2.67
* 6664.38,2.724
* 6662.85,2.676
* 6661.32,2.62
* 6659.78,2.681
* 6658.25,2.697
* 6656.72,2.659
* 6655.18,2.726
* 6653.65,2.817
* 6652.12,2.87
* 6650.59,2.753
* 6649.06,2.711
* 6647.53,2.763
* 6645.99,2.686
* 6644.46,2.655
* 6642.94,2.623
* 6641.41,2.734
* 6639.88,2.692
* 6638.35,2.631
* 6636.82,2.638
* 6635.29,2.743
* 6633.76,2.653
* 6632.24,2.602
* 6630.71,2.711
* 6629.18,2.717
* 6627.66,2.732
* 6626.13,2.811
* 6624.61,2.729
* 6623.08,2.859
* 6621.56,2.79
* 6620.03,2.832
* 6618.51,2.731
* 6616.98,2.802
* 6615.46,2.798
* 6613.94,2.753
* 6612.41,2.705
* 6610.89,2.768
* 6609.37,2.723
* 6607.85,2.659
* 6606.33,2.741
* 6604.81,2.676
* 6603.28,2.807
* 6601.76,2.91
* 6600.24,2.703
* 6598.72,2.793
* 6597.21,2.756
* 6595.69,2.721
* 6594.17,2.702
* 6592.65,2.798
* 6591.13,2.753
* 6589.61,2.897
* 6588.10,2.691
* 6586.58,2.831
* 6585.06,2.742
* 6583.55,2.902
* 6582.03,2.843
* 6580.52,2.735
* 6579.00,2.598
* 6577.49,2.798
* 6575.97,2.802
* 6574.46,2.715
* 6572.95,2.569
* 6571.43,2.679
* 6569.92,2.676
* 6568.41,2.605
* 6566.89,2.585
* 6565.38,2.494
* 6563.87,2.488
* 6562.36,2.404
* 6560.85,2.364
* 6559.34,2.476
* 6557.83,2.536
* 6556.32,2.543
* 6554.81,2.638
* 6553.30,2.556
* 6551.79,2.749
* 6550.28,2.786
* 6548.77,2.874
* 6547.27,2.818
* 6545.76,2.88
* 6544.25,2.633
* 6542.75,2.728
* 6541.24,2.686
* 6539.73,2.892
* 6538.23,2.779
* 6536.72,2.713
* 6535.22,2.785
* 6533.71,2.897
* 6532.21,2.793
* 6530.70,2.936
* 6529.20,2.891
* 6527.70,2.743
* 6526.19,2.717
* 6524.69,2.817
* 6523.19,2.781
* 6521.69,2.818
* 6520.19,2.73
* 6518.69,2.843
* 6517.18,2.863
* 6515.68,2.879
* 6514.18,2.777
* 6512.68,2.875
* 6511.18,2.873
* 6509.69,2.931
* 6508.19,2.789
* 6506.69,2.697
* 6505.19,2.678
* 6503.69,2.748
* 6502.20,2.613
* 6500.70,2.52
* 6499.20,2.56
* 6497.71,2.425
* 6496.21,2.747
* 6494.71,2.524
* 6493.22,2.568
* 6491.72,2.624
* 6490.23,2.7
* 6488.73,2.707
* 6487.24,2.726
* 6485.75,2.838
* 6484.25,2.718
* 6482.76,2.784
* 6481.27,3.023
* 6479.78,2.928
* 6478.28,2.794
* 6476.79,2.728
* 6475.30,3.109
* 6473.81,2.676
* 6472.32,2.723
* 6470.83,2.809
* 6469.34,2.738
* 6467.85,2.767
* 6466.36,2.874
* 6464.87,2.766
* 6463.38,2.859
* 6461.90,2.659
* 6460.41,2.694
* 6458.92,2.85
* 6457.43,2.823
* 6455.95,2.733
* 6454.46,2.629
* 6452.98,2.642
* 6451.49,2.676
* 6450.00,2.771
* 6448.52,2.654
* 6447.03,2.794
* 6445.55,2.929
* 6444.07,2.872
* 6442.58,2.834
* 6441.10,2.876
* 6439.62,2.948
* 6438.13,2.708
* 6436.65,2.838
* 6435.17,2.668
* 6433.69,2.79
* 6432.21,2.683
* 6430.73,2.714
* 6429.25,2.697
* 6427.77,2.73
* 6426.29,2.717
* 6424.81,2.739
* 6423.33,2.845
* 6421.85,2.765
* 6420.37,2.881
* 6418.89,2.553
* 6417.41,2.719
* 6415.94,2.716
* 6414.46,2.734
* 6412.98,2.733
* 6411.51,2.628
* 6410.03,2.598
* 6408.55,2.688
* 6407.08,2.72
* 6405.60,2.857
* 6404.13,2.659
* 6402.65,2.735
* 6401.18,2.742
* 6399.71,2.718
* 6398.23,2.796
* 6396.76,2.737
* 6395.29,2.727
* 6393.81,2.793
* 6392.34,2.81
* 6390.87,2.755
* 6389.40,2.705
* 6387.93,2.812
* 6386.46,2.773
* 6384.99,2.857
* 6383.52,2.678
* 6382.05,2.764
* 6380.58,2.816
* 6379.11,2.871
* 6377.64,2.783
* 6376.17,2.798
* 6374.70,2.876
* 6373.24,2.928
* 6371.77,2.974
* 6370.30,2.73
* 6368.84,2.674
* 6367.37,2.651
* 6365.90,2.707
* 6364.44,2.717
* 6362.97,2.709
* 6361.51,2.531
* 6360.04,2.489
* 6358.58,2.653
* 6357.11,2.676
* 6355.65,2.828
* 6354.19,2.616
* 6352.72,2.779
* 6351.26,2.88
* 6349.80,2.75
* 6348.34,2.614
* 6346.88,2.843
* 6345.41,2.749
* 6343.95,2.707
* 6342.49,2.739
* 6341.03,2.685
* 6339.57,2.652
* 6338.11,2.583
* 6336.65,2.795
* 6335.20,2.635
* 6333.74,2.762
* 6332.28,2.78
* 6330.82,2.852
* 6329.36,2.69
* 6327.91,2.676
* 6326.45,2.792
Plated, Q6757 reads 0.04 mag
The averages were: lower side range 2.74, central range 2.59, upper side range 2.66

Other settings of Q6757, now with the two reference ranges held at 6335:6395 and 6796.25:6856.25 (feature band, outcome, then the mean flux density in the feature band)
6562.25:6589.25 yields 0.01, 2.69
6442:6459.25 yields -0.02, 2.76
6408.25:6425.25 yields 0.01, 2.72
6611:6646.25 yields -0.01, 2.72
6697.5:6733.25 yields 0.00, 2.66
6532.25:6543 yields -0.03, 2.79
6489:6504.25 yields 0.05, 2.6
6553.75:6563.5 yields 0.09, 2.5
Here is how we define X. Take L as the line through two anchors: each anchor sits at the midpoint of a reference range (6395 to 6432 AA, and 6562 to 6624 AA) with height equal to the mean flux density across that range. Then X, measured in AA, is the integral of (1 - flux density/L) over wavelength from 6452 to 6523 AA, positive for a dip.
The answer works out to -0.7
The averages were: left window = 2.73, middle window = 2.75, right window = 2.73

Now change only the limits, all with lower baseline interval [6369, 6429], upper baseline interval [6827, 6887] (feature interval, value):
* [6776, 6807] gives 0.1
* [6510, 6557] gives -1.0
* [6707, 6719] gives 0.4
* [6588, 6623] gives -0.7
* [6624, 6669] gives 0.0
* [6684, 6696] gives 0.0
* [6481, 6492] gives -0.1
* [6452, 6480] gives -0.3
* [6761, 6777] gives 0.3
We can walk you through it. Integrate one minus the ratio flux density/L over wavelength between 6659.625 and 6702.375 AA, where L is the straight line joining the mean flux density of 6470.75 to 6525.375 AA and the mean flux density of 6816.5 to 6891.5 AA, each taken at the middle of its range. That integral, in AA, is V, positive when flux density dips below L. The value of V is 0.5 AA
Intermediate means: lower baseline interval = 2.75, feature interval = 2.68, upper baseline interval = 2.66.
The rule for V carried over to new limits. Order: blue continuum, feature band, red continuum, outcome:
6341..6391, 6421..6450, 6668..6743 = -0.49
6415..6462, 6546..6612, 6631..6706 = 0.36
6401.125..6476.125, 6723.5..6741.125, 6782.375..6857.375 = -0.47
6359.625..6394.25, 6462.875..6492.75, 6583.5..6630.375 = -0.31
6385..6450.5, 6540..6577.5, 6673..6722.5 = 0.81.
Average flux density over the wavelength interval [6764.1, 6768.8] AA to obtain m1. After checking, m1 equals 2.55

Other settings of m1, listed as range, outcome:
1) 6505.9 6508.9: 2.74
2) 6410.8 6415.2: 2.7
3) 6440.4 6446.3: 2.88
